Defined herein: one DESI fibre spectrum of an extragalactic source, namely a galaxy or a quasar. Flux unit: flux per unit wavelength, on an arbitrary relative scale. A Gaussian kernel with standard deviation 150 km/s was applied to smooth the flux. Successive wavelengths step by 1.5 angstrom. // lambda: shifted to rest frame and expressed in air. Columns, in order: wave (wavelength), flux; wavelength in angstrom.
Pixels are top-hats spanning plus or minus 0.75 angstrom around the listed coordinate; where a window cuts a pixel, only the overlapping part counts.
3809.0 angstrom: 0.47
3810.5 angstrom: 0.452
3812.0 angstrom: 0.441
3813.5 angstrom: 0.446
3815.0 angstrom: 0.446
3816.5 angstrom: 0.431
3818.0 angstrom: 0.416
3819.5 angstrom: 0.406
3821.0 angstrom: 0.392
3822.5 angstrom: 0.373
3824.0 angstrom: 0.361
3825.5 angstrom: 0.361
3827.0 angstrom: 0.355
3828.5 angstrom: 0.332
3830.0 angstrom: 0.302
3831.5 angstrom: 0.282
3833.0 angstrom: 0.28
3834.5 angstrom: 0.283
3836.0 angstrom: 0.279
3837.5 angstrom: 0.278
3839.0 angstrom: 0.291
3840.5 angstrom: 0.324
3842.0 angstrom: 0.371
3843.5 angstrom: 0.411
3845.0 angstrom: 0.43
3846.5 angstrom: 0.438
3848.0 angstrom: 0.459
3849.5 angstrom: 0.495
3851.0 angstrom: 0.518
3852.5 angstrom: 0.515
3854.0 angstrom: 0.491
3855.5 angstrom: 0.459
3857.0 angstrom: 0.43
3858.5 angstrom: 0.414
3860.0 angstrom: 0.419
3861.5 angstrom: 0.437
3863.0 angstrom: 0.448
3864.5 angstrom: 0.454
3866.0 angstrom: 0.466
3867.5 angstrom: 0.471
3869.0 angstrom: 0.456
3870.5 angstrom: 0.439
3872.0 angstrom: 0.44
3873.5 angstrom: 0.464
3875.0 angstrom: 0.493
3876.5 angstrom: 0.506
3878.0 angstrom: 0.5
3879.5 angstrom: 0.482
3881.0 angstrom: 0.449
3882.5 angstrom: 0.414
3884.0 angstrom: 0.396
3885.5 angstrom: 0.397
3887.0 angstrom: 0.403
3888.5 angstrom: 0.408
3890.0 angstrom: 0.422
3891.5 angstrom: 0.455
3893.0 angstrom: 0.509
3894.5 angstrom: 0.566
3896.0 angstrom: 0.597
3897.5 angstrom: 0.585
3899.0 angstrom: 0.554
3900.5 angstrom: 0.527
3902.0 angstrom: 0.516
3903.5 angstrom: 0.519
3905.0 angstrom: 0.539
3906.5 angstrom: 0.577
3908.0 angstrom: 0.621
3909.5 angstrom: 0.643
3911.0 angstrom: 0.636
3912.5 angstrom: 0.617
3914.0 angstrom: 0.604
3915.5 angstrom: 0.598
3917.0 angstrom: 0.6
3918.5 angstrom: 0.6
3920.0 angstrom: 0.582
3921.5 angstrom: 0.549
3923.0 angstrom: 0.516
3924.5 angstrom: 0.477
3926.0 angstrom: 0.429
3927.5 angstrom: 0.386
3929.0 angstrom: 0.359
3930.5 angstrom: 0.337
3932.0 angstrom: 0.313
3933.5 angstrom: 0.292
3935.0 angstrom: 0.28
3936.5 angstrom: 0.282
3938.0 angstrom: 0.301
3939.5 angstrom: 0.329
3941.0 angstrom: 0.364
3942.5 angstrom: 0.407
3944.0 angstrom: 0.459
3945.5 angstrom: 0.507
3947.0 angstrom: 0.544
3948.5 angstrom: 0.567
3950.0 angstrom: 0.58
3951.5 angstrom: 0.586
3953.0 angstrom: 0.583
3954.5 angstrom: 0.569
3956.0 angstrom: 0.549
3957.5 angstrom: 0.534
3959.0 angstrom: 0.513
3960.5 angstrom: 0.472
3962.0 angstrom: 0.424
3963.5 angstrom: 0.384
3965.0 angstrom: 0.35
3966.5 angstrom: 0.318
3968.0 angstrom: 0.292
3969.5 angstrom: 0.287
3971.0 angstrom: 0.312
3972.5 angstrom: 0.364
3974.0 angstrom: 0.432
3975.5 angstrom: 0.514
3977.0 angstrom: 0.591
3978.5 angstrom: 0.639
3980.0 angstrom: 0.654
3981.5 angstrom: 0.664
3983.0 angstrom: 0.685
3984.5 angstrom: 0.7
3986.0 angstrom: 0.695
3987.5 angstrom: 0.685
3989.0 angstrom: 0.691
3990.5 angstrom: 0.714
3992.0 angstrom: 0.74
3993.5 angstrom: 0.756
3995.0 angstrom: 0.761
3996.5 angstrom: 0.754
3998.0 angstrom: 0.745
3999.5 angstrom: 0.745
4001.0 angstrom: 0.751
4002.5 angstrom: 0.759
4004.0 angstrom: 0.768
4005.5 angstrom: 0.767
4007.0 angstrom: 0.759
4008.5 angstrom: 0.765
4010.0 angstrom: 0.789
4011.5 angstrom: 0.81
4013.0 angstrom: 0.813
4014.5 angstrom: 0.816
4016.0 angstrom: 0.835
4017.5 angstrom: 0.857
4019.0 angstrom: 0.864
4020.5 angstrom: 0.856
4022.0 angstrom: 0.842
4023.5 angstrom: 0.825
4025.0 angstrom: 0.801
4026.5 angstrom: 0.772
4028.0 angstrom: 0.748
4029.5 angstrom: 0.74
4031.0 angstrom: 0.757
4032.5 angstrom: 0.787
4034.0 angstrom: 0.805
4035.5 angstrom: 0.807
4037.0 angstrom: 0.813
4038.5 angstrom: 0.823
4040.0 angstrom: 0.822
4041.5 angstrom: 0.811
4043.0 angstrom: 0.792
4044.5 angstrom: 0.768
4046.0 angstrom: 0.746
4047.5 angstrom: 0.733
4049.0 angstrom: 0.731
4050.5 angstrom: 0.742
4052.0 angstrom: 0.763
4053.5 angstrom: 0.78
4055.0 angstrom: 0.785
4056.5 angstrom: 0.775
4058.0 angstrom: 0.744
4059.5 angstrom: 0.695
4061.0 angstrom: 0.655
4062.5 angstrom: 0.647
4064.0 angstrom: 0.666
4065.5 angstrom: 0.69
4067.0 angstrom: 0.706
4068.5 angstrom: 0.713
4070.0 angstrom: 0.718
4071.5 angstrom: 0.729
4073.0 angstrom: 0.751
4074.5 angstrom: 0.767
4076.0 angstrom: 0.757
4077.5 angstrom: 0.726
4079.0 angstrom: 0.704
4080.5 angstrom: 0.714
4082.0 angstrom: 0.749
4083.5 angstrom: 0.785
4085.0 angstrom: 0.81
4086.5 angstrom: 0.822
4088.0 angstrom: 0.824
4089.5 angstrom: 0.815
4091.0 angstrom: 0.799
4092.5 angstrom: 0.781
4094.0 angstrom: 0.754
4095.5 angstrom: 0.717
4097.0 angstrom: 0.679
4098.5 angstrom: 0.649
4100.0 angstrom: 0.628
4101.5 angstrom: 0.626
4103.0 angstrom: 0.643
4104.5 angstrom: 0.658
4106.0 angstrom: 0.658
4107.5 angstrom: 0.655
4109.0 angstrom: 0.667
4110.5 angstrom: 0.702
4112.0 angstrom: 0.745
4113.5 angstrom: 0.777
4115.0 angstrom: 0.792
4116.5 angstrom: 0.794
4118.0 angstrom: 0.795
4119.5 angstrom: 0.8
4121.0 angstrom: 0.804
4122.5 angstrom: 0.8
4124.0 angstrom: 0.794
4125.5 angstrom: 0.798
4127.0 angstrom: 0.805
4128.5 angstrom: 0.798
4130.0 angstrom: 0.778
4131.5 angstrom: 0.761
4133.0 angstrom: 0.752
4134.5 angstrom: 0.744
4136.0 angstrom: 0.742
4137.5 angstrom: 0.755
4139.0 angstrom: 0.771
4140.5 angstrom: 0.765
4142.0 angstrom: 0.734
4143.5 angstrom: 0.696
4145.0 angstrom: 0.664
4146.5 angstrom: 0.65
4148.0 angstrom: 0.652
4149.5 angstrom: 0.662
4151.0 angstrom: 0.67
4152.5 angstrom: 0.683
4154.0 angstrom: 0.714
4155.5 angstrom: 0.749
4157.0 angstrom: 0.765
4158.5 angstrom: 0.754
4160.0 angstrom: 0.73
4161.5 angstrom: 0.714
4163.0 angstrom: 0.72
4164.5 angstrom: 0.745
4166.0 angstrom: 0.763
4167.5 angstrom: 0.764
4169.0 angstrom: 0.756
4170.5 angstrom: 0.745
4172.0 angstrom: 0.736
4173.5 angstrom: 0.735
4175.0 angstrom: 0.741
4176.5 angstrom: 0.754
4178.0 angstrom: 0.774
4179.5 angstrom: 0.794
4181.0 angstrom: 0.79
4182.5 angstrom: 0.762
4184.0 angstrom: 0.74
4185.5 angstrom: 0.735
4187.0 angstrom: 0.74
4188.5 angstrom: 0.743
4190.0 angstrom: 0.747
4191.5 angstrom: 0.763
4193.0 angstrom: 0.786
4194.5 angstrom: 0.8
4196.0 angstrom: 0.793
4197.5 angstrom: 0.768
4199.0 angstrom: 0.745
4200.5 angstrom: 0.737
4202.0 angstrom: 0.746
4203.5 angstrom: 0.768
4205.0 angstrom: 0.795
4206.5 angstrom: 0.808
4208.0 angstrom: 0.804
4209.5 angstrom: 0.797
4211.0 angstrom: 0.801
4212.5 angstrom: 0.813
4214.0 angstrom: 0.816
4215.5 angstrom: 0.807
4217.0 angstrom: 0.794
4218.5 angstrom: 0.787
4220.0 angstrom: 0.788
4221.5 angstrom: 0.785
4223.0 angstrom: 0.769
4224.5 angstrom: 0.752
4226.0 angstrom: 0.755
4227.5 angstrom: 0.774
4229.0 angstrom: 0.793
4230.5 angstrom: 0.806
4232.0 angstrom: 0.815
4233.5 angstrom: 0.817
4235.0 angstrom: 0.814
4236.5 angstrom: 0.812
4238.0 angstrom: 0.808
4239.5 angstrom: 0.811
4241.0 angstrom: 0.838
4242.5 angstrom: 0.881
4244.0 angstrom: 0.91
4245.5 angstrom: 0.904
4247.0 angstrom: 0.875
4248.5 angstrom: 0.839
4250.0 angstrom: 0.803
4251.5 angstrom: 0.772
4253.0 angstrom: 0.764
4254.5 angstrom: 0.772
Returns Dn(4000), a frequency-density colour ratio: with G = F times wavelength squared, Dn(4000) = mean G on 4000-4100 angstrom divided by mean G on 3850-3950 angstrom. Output 1.73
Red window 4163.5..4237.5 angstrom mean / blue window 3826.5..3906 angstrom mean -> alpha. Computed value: 1.77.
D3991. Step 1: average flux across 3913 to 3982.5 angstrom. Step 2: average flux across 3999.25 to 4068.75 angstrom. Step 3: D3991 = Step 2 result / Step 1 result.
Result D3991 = 1.66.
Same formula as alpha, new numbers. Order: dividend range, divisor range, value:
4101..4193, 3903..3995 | 1.44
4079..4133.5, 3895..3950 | 1.52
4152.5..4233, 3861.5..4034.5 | 1.35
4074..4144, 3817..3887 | 1.82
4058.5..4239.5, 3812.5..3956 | 1.66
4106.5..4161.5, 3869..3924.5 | 1.43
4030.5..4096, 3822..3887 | 1.84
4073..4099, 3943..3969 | 1.57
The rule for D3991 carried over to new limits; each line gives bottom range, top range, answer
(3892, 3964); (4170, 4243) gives 1.57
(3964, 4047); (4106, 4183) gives 1.06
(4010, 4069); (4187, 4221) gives 1.01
